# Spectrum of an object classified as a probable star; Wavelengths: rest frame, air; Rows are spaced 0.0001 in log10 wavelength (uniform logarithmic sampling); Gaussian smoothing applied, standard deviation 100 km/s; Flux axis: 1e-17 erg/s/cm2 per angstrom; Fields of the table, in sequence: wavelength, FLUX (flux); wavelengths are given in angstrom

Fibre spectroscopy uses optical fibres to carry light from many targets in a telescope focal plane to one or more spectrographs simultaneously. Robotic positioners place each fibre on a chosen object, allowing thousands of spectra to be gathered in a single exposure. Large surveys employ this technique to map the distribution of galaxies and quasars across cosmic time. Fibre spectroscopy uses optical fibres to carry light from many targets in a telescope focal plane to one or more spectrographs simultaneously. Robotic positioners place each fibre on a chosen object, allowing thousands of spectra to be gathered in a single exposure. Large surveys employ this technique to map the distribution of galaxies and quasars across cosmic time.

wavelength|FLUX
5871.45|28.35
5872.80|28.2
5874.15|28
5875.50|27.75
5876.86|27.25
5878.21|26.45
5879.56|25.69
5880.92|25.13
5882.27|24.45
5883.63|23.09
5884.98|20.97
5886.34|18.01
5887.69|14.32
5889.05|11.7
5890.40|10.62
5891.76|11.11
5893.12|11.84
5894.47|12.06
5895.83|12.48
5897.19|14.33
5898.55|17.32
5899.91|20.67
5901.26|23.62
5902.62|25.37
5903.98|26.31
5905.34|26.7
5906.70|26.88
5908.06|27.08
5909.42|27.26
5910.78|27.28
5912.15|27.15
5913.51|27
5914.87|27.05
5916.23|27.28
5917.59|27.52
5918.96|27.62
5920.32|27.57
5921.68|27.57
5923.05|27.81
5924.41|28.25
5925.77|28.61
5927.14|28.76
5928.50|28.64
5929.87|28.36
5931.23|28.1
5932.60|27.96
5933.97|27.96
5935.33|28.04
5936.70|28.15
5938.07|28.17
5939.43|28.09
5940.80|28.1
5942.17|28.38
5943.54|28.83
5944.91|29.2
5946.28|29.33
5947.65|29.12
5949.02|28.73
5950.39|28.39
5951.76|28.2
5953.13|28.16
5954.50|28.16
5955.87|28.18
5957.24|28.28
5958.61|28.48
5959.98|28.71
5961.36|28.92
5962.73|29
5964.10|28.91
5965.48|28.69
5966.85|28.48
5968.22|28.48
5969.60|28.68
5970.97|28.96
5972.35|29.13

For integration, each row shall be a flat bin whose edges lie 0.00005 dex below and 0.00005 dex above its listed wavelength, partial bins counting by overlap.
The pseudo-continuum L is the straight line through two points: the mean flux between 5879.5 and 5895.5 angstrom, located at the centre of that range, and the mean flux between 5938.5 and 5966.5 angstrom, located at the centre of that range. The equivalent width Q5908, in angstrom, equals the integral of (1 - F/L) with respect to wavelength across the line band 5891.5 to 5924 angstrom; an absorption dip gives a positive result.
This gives -4.0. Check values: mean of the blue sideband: 17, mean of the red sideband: 28.6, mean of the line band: 23.4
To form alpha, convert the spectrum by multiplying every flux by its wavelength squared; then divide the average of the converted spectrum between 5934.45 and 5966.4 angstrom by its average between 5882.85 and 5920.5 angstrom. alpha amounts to 1.36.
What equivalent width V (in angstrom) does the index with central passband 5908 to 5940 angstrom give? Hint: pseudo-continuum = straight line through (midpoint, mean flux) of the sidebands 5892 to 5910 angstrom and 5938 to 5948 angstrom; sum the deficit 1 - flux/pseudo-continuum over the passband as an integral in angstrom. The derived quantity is -3.7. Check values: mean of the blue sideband 20.7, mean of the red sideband 28.7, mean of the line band 27.8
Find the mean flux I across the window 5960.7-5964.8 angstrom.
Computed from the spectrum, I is 28.9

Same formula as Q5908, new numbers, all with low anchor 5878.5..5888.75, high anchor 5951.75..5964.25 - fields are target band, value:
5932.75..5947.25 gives -0.9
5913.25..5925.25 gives -1.3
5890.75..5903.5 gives 3.5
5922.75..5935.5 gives -1.2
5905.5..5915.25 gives -1.2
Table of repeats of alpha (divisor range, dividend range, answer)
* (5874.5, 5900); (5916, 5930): 1.51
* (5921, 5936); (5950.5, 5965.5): 1.02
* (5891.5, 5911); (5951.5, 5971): 1.40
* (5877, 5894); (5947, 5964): 1.55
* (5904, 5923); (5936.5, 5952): 1.06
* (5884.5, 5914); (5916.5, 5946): 1.43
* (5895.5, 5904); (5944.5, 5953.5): 1.47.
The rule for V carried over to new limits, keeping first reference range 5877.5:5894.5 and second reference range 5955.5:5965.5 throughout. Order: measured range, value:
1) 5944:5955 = -0.6 angstrom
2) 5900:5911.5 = -2.7 angstrom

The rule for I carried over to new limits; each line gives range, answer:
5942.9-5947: 29.1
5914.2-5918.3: 27.3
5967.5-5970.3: 28.6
